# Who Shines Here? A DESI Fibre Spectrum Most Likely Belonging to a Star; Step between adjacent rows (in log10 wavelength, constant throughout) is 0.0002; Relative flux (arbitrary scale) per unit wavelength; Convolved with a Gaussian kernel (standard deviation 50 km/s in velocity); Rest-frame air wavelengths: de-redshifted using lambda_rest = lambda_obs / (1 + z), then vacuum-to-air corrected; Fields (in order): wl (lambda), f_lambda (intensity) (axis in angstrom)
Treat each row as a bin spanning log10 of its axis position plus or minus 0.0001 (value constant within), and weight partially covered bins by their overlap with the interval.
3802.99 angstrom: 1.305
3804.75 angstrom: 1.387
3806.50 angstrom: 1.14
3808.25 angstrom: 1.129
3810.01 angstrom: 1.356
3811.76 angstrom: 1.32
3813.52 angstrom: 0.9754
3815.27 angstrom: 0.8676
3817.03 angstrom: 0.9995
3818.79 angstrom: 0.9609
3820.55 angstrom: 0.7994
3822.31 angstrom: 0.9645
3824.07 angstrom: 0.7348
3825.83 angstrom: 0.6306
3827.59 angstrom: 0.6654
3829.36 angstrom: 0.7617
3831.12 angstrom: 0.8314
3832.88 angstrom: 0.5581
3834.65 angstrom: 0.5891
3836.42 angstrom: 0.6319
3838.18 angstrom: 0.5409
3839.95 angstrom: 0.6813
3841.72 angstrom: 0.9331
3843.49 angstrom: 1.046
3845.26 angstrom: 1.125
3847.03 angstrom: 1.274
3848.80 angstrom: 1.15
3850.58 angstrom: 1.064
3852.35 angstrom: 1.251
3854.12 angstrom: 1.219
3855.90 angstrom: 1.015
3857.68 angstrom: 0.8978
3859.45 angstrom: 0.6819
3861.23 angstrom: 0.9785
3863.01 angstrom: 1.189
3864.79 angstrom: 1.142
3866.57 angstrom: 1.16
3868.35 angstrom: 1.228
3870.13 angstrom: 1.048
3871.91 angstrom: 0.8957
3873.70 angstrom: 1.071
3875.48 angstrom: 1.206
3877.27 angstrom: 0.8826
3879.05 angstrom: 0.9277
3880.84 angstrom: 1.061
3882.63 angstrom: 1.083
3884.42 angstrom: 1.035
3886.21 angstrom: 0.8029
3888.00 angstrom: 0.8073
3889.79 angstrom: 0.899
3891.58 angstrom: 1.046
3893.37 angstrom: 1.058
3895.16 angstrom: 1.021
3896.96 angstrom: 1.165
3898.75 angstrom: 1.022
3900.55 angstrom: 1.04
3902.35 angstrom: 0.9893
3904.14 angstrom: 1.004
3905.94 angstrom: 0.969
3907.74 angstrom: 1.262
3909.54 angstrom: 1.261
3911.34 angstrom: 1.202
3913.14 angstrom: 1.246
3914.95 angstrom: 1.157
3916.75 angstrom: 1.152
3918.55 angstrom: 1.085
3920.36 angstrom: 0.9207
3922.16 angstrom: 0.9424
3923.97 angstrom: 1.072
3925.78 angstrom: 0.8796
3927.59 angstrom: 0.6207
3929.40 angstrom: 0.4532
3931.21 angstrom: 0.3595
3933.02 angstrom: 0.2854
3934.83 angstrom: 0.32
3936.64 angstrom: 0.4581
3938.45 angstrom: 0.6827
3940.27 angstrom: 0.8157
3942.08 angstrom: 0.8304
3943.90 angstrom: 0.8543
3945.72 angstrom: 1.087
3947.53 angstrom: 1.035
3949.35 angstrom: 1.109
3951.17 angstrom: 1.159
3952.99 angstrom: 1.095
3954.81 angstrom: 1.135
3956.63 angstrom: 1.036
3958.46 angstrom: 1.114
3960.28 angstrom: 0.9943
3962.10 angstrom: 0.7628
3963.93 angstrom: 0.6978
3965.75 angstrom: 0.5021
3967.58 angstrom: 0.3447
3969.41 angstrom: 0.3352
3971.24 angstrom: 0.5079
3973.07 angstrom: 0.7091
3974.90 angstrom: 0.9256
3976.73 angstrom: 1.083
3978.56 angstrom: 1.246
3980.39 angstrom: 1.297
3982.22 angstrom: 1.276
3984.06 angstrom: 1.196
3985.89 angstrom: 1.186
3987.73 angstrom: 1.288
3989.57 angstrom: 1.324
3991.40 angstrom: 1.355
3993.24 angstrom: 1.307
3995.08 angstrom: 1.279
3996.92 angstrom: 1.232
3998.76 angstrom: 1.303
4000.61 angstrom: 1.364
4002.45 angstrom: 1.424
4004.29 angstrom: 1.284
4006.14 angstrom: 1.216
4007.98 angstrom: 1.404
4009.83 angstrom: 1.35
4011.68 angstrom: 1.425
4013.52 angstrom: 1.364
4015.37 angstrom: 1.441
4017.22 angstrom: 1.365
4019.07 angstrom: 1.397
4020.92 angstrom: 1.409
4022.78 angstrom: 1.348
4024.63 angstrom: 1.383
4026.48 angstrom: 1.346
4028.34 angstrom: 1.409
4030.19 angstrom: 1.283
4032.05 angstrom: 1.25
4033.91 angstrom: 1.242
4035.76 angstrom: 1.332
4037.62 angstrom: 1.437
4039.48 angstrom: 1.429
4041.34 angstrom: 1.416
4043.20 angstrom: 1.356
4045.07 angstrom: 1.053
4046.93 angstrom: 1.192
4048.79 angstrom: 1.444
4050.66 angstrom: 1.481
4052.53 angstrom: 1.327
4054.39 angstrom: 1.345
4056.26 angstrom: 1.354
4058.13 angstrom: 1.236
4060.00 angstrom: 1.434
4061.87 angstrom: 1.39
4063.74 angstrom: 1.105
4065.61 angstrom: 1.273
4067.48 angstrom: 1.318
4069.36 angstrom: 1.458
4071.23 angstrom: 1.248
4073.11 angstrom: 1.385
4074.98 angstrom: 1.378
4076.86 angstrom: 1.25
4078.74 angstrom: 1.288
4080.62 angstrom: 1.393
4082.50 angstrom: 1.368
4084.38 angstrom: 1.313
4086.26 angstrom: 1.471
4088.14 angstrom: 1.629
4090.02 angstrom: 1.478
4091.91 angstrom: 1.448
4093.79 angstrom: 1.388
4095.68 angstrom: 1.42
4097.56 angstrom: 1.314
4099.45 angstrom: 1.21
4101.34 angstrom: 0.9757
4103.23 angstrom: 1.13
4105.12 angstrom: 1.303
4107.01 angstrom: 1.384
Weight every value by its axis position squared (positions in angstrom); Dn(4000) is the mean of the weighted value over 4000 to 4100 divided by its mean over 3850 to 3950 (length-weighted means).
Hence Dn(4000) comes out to 1.52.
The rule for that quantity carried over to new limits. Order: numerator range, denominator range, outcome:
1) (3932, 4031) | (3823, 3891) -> 1.23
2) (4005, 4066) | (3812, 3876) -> 1.57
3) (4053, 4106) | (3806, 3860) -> 1.62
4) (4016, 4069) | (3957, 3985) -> 1.59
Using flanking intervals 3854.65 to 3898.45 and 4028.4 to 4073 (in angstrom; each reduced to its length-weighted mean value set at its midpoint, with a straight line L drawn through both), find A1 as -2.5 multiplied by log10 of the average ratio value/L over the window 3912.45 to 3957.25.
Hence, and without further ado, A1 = 0.274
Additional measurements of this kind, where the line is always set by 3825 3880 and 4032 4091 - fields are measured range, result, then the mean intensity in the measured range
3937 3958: 0.16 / 0.974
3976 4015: -0.07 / 1.3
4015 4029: -0.09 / 1.38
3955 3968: 0.38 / 0.815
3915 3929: 0.14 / 0.947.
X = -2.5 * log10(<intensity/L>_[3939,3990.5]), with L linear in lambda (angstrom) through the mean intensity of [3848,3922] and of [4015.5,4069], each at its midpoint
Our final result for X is 0.24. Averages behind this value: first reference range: 1.05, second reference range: 1.34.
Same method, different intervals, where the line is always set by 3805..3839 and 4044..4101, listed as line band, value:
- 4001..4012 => -0.11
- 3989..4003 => -0.10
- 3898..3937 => 0.16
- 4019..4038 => -0.07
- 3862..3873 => -0.16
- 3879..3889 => 0.04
